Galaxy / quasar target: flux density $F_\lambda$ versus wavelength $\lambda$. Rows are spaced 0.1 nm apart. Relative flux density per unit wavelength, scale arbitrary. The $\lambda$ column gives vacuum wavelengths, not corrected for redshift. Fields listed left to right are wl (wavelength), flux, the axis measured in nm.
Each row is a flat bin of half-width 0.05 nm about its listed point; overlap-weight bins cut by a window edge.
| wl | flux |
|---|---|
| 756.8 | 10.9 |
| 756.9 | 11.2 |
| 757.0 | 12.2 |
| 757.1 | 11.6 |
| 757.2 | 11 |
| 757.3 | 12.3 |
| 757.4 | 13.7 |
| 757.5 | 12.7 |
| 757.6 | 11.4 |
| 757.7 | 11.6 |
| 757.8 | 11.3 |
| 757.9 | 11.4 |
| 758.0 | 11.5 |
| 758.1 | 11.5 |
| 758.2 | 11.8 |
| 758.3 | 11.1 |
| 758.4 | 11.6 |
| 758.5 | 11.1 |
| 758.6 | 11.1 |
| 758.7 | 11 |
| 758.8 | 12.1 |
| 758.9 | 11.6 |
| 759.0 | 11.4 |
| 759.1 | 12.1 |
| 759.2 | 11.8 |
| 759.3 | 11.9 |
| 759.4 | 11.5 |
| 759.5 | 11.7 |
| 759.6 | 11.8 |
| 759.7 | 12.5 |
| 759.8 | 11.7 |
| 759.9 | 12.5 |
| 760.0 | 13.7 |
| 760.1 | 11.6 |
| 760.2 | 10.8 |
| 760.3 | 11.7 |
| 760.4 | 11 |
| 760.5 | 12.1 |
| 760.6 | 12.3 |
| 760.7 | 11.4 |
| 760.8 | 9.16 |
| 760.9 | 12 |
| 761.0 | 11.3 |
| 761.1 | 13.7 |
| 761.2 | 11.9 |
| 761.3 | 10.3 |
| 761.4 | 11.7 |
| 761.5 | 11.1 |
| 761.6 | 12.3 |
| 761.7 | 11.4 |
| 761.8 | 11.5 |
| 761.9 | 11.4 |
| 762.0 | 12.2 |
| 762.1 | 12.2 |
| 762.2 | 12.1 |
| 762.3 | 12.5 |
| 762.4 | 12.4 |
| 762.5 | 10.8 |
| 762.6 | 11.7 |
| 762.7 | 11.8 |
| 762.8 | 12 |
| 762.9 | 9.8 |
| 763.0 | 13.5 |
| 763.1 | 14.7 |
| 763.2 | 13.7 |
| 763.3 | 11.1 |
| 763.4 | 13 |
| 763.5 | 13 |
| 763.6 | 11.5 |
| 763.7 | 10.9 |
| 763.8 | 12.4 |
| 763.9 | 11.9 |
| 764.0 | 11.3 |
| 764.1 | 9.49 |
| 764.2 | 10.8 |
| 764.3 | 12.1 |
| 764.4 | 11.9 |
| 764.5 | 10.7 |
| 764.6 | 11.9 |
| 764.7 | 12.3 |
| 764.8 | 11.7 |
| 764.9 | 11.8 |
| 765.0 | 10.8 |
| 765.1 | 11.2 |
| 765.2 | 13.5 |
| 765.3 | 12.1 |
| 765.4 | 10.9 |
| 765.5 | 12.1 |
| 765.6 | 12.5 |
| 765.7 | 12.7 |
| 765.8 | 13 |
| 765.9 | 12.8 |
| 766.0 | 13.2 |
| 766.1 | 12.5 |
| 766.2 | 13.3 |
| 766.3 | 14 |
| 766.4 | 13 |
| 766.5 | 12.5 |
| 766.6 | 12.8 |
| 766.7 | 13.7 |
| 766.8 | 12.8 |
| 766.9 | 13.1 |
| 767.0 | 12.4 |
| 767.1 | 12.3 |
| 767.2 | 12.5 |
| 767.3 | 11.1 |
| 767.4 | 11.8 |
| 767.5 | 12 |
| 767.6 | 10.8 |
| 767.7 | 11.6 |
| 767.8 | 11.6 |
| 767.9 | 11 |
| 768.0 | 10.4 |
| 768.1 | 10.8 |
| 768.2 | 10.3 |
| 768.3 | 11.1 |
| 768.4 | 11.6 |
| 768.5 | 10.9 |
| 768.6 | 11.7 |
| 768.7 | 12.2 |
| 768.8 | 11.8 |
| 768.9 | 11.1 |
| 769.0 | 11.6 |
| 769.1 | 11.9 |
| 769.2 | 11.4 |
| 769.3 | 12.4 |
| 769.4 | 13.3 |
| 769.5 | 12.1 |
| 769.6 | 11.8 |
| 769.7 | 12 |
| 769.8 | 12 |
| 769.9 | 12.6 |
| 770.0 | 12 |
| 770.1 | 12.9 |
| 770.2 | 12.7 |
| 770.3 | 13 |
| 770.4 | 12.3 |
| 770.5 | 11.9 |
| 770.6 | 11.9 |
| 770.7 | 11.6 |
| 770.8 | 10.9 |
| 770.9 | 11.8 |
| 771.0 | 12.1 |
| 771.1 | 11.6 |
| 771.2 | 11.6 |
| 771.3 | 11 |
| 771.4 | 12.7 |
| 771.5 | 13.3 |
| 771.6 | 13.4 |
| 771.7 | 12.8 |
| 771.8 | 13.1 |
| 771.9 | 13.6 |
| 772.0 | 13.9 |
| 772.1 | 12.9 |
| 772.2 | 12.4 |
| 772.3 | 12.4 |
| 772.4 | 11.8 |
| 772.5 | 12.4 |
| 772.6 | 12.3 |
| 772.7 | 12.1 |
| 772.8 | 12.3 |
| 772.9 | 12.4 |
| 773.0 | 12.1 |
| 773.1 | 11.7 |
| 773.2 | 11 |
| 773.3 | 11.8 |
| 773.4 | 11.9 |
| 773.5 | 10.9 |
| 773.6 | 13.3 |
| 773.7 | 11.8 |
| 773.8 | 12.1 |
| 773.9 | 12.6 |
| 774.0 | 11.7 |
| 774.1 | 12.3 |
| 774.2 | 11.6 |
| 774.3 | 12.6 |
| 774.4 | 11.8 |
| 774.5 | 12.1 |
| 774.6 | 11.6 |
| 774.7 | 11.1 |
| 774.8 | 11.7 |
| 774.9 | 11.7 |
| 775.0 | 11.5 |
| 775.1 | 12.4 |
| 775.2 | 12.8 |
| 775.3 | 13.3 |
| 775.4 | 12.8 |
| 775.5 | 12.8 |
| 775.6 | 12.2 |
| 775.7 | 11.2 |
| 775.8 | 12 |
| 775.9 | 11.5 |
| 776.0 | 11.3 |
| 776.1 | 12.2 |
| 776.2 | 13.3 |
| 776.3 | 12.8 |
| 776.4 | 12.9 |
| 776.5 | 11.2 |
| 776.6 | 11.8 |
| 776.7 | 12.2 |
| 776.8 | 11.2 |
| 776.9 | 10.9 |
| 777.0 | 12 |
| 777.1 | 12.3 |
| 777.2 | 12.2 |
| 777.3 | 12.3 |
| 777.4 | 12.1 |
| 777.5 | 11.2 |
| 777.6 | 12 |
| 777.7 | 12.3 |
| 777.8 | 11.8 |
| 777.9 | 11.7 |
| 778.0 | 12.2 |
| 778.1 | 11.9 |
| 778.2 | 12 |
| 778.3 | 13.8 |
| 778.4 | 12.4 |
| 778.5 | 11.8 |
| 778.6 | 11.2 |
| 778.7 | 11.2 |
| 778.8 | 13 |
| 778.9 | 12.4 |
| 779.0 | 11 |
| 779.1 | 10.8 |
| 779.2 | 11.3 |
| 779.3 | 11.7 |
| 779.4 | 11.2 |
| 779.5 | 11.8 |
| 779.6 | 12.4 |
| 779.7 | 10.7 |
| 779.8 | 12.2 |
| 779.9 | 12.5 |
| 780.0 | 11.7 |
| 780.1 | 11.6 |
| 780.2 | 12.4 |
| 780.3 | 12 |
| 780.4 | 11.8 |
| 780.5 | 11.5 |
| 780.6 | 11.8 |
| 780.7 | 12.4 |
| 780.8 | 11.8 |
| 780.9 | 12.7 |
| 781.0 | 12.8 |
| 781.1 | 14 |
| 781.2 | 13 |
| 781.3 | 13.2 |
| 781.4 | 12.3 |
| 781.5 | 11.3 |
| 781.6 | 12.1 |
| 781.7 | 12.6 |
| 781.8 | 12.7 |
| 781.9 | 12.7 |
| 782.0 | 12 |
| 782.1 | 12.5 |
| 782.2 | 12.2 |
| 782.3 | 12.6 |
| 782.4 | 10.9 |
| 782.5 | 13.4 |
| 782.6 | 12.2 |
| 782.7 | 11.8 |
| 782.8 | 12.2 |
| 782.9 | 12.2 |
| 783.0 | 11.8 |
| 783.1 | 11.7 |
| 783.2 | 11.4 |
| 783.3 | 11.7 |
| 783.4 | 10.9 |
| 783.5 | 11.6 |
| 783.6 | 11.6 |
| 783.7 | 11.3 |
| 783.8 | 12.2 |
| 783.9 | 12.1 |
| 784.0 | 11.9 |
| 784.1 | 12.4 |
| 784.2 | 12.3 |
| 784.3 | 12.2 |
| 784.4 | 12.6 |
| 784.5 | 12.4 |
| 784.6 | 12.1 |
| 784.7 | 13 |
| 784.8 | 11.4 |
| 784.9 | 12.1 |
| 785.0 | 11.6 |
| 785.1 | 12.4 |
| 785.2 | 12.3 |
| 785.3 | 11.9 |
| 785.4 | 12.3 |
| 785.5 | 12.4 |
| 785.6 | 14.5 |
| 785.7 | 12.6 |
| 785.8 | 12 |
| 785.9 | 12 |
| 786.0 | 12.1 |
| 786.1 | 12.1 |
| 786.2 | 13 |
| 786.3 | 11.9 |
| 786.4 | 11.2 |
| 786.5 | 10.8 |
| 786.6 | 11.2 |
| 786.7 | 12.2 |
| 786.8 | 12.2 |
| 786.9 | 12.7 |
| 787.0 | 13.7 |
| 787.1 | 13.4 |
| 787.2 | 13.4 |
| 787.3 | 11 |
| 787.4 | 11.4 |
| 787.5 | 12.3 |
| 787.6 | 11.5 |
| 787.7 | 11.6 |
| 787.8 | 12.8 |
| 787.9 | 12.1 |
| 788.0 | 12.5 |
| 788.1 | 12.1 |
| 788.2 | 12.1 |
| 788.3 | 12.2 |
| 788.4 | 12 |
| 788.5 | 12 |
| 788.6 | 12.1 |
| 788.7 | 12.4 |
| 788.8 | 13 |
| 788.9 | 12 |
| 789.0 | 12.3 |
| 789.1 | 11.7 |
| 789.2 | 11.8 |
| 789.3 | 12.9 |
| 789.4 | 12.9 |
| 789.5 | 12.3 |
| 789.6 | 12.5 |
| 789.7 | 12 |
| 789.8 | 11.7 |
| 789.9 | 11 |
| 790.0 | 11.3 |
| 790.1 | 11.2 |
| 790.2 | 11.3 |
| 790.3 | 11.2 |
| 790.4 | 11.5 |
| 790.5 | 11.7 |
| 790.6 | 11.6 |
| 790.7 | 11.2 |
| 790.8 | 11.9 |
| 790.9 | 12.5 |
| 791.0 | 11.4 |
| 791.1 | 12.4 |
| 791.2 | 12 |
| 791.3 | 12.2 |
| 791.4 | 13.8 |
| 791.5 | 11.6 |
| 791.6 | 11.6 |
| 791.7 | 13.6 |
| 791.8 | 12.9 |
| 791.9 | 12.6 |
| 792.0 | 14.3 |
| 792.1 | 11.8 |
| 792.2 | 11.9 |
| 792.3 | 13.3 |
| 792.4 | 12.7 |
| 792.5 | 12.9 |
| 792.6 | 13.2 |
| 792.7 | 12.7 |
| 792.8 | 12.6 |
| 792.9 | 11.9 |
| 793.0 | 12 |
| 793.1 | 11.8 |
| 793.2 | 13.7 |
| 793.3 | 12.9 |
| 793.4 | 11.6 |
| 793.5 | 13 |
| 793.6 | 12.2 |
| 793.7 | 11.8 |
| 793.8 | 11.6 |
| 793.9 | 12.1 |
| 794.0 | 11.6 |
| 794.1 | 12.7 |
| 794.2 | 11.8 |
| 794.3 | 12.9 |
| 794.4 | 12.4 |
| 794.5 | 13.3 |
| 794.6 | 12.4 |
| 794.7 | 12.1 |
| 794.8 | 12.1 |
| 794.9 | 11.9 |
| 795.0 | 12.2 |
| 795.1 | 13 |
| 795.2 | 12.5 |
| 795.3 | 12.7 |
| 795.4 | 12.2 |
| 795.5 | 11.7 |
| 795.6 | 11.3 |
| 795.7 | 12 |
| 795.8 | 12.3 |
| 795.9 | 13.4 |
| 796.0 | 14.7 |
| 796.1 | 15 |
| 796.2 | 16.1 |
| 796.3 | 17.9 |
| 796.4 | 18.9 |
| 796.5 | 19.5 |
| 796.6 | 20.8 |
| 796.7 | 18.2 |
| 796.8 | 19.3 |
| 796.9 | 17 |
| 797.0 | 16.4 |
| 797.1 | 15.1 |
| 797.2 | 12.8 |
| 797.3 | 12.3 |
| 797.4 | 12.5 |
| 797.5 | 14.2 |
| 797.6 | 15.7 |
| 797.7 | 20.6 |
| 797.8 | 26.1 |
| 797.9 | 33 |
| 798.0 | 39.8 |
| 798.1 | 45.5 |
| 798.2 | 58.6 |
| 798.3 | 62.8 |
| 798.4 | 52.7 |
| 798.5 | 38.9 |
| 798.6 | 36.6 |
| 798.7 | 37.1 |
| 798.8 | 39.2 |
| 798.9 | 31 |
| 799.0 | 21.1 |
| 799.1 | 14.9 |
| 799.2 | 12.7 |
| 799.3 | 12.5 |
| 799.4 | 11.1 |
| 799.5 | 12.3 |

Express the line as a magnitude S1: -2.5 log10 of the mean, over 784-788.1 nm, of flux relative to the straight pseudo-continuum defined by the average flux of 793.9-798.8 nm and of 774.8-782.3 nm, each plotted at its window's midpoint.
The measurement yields 0.262 mag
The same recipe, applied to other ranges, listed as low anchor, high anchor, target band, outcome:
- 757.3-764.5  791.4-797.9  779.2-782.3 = 0.074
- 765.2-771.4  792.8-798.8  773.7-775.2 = 0.140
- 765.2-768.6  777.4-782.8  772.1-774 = 0.001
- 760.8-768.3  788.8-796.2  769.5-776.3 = -0.010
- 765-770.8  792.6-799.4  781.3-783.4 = 0.270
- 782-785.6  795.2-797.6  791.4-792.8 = 0.104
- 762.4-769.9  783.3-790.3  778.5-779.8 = 0.043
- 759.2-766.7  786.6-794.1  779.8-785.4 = 0.001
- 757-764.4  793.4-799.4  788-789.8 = 0.417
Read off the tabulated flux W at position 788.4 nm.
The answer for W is 12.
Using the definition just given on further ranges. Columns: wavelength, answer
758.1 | 11.5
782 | 12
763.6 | 11.5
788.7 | 12.4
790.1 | 11.2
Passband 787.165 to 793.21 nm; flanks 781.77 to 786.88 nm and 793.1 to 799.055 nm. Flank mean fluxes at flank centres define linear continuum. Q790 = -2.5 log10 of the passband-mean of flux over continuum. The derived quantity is 0.28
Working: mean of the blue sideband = 12.1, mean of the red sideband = 19.7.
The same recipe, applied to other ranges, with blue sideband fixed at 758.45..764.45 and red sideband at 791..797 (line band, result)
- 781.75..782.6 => 0.04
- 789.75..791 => 0.15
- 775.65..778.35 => 0.05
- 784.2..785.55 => 0.06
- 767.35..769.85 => 0.05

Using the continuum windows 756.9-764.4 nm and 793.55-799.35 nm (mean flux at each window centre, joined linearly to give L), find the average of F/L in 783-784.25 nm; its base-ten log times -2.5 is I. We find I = 0.40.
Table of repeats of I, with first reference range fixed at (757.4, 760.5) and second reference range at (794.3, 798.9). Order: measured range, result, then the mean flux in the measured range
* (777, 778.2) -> 0.348 mag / 12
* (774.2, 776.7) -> 0.302 mag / 12.1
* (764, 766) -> 0.127 mag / 11.8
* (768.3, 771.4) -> 0.215 mag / 11.9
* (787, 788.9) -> 0.489 mag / 12.3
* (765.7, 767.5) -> 0.079 mag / 12.7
